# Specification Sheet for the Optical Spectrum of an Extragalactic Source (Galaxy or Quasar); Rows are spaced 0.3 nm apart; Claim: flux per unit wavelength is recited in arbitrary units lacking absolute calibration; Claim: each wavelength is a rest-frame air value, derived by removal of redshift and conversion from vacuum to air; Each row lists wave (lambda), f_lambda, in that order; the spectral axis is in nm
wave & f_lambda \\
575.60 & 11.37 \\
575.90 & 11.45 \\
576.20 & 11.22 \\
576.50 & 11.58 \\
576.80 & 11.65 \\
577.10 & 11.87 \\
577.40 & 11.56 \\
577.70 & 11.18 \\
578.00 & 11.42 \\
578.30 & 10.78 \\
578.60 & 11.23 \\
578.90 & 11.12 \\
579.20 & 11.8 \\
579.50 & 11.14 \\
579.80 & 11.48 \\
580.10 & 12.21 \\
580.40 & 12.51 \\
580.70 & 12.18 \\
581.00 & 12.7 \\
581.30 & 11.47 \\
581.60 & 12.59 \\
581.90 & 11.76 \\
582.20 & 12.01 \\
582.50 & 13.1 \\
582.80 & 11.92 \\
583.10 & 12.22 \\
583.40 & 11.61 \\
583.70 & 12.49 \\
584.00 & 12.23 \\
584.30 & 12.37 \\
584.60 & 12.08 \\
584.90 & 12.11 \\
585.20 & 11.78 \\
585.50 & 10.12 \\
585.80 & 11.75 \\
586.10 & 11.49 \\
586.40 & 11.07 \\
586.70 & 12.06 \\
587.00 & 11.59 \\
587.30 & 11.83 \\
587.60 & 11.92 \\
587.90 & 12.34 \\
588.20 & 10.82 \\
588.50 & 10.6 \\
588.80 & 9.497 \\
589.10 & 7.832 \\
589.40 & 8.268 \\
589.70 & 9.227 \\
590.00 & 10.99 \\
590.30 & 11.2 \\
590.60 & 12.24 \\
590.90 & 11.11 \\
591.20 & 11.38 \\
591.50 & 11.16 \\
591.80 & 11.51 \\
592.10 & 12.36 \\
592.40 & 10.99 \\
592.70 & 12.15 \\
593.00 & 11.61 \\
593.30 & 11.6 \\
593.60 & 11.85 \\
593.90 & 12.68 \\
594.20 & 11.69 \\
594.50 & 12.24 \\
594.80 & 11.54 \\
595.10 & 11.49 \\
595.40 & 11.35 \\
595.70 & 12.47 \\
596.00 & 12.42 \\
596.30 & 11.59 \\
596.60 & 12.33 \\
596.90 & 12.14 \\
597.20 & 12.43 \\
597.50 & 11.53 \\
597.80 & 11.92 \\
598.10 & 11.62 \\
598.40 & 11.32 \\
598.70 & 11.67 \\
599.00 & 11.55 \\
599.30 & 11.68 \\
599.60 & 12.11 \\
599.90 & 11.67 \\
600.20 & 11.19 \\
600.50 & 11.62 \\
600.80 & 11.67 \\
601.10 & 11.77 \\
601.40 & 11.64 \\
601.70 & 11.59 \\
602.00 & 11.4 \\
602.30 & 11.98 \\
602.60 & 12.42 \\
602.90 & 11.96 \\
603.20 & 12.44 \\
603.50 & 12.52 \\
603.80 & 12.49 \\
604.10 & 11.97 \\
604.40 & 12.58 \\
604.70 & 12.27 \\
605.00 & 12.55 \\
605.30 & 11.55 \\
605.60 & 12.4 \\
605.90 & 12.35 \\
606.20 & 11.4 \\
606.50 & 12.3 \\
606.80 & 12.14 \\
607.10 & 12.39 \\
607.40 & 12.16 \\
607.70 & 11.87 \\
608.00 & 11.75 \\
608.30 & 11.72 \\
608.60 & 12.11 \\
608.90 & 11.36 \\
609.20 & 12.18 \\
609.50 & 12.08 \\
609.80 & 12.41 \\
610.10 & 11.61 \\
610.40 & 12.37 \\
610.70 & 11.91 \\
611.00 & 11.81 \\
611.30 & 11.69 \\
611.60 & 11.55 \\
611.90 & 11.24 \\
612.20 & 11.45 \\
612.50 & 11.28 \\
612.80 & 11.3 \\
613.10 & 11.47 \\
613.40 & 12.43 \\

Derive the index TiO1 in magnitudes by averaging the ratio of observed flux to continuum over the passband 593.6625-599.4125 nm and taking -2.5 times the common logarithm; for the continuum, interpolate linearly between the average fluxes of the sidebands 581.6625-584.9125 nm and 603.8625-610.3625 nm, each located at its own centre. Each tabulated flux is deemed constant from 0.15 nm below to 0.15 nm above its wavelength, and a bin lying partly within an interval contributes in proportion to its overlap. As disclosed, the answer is 0.022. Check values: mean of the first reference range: 12.2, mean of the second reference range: 12.1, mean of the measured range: 11.9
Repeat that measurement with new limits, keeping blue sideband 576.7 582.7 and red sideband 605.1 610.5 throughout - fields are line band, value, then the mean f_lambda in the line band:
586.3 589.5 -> 0.11 mag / 10.7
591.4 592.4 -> 0.03 mag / 11.6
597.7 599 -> 0.03 mag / 11.6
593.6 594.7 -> -0.02 mag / 12.1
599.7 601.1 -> 0.03 mag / 11.6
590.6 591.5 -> 0.05 mag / 11.4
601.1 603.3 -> 0.01 mag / 11.9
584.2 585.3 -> -0.02 mag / 12.1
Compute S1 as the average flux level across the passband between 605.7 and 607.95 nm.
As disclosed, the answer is 12.1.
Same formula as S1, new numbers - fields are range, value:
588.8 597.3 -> 11.4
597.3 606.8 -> 11.9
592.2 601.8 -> 11.8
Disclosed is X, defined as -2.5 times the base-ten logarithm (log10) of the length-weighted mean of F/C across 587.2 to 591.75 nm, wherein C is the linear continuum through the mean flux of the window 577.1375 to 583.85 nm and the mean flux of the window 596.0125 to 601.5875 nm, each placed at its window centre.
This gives 0.11 mag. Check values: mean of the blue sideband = 11.8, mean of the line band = 10.7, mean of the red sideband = 11.8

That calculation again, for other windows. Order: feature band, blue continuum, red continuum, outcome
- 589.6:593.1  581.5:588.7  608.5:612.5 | 0.042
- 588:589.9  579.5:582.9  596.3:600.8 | 0.251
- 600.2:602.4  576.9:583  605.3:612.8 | 0.021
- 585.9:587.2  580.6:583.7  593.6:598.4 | 0.048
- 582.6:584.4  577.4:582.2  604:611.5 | -0.037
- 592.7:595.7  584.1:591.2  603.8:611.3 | -0.041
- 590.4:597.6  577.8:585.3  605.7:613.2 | 0.006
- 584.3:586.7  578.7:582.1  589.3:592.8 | -0.007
